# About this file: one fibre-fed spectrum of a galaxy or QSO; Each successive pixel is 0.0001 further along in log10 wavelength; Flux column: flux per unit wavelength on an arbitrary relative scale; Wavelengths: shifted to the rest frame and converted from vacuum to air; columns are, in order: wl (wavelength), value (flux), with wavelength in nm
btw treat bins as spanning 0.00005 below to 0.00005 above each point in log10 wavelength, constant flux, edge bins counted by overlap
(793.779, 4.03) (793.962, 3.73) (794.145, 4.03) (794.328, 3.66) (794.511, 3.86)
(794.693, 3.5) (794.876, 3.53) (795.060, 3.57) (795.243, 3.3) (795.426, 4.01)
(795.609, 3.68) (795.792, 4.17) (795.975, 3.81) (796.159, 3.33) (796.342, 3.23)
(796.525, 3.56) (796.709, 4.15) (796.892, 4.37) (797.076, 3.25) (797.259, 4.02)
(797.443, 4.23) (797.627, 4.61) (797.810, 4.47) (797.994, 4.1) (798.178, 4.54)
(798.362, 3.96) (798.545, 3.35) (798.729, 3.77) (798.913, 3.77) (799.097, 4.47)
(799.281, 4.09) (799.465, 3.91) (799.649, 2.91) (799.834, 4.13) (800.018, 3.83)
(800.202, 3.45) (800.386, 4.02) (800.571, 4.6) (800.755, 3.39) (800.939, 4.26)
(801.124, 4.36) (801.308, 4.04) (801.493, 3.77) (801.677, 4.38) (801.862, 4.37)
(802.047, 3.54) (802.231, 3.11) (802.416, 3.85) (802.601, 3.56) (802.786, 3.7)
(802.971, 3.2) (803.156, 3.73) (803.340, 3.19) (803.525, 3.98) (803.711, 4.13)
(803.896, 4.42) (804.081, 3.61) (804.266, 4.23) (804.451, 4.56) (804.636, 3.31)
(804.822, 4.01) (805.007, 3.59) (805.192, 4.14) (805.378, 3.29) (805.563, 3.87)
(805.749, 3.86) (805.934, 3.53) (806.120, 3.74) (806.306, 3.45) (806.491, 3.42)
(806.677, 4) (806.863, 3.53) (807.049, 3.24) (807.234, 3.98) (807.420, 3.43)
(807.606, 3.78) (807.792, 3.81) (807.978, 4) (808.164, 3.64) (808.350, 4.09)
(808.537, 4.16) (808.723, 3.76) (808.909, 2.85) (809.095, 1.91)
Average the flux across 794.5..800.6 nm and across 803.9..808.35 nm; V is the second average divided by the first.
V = 0.97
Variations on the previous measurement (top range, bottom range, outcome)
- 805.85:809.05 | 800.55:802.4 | 0.92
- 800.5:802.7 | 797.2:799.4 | 0.96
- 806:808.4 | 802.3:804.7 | 0.97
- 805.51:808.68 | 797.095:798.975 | 0.92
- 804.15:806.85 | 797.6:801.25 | 0.95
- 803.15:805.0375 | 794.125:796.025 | 1.05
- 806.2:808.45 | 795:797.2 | 1.00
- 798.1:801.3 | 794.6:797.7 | 1.04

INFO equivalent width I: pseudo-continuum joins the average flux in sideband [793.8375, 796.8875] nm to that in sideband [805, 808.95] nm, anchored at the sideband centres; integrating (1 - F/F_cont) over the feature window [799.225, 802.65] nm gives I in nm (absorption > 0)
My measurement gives -0.151 nm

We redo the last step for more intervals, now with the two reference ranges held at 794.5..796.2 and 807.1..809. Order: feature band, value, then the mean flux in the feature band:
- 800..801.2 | -0.09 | 3.99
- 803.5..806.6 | -0.09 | 3.83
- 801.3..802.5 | -0.05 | 3.85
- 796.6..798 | -0.17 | 4.14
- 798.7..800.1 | -0.06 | 3.86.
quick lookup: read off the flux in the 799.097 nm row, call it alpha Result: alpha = 4.47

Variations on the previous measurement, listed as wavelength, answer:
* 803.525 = 3.98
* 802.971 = 3.2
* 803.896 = 4.42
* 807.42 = 3.43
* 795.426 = 4.01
